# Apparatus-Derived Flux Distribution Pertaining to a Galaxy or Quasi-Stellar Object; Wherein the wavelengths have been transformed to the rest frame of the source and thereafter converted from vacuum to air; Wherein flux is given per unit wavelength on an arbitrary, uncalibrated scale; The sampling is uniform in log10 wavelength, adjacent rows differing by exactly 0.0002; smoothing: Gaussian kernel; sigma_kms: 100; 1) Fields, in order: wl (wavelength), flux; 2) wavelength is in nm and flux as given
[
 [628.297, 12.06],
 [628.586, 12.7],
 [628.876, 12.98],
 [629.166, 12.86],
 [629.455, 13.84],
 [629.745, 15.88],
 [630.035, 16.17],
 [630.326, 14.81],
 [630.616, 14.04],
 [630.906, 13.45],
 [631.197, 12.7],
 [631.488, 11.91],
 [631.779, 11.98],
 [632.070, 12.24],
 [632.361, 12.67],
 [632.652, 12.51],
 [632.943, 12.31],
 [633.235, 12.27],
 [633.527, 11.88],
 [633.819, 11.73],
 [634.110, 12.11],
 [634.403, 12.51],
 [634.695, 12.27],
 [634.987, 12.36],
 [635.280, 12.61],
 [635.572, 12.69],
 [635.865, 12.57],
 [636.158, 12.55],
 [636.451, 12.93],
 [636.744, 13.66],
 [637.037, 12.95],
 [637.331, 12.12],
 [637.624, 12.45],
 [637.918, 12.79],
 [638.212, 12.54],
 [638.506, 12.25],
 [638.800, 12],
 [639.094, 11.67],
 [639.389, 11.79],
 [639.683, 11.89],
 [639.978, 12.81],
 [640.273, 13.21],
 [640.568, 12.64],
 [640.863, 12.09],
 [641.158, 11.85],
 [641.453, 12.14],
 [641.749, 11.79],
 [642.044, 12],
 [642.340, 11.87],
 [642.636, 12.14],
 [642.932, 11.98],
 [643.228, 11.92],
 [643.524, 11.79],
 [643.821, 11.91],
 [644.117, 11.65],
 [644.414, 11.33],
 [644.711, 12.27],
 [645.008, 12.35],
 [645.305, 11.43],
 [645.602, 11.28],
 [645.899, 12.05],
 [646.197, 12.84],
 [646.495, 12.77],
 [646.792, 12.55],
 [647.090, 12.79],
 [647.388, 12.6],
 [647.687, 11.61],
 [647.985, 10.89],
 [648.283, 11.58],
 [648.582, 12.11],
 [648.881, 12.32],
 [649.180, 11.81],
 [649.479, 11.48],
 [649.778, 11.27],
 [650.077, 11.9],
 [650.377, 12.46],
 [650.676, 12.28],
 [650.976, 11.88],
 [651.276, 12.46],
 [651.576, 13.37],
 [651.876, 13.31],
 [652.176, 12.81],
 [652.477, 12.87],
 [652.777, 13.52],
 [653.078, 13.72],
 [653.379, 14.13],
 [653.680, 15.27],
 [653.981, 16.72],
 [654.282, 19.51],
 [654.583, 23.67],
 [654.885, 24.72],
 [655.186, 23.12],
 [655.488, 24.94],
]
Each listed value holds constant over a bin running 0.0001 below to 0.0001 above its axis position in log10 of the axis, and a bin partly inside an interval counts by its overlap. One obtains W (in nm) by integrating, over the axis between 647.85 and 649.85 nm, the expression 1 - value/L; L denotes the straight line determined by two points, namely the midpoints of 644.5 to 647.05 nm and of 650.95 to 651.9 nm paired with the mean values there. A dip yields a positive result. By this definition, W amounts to 0.14 nm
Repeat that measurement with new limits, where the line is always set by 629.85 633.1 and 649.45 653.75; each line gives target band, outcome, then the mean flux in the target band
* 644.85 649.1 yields 0.28 nm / 12.1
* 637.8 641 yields 0.18 nm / 12.3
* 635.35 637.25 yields 0.04 nm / 12.9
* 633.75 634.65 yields 0.07 nm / 12.2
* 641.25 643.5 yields 0.18 nm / 12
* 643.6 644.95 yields 0.12 nm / 11.8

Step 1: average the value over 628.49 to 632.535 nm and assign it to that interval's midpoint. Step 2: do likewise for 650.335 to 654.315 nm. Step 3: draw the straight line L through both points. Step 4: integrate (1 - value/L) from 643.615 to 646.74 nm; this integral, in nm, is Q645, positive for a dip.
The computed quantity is 0.38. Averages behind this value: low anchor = 13.4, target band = 12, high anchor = 13.8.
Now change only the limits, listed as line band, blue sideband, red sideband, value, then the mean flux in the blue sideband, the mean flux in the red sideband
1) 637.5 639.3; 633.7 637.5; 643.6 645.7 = 0.006 nm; 12.6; 11.8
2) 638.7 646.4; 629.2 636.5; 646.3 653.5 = 0.372 nm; 12.9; 12.4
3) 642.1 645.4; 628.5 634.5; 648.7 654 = 0.268 nm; 13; 12.9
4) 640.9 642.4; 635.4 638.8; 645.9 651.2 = 0.058 nm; 12.7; 12.1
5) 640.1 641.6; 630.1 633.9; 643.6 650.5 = -0.013 nm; 12.7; 12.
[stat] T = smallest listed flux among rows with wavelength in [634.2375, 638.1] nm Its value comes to 12.12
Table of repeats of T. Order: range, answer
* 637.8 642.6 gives 11.67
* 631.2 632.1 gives 11.91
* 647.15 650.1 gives 10.89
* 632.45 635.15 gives 11.73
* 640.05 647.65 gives 11.28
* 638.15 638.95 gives 12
